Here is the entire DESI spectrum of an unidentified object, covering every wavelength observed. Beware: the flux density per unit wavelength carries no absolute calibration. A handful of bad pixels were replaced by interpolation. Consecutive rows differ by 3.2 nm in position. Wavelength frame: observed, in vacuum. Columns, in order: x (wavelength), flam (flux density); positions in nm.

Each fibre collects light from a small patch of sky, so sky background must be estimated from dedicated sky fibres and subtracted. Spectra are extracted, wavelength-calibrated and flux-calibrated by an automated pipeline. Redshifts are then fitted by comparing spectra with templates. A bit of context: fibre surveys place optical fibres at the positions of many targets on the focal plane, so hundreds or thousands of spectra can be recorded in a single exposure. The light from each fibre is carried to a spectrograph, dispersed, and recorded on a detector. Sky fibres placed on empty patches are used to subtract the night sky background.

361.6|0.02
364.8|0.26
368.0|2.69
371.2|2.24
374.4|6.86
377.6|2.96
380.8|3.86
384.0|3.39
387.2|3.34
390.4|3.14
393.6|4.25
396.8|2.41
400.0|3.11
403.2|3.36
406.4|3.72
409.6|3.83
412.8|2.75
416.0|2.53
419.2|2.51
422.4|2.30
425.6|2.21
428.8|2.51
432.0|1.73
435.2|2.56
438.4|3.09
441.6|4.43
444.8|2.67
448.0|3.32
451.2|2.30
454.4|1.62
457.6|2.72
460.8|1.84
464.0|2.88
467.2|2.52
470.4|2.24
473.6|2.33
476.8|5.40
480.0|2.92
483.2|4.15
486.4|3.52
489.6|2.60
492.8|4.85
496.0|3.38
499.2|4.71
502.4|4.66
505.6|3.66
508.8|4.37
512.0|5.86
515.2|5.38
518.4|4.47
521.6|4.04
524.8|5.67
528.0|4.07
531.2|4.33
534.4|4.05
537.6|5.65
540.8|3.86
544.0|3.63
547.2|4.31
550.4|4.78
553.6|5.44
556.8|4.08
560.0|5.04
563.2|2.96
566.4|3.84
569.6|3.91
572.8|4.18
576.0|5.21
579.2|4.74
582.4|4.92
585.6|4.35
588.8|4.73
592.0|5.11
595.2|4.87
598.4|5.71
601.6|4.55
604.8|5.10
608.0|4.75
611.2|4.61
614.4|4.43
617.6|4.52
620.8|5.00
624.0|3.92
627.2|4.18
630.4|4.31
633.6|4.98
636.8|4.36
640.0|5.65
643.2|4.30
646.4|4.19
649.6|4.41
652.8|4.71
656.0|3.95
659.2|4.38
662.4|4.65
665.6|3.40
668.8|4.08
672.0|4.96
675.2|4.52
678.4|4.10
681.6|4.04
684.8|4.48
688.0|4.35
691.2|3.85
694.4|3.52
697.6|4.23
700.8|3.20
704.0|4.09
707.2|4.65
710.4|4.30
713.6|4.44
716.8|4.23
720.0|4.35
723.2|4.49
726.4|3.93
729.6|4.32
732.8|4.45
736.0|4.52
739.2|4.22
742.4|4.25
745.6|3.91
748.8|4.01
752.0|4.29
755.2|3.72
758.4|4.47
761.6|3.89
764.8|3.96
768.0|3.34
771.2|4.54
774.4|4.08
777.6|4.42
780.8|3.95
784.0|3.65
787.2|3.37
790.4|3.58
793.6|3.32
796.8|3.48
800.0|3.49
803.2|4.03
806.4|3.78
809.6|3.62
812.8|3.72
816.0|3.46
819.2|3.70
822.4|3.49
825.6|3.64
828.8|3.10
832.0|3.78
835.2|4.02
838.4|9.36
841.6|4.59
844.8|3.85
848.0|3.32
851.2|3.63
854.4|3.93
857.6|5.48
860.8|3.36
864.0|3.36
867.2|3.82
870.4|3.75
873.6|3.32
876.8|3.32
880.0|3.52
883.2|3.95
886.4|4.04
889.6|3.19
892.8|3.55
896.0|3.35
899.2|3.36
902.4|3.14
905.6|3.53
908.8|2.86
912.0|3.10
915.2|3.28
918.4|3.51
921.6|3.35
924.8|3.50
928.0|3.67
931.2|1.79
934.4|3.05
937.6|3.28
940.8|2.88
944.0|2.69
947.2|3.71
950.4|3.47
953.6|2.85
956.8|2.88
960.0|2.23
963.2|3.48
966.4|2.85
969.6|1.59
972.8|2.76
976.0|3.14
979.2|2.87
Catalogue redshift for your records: 0.28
